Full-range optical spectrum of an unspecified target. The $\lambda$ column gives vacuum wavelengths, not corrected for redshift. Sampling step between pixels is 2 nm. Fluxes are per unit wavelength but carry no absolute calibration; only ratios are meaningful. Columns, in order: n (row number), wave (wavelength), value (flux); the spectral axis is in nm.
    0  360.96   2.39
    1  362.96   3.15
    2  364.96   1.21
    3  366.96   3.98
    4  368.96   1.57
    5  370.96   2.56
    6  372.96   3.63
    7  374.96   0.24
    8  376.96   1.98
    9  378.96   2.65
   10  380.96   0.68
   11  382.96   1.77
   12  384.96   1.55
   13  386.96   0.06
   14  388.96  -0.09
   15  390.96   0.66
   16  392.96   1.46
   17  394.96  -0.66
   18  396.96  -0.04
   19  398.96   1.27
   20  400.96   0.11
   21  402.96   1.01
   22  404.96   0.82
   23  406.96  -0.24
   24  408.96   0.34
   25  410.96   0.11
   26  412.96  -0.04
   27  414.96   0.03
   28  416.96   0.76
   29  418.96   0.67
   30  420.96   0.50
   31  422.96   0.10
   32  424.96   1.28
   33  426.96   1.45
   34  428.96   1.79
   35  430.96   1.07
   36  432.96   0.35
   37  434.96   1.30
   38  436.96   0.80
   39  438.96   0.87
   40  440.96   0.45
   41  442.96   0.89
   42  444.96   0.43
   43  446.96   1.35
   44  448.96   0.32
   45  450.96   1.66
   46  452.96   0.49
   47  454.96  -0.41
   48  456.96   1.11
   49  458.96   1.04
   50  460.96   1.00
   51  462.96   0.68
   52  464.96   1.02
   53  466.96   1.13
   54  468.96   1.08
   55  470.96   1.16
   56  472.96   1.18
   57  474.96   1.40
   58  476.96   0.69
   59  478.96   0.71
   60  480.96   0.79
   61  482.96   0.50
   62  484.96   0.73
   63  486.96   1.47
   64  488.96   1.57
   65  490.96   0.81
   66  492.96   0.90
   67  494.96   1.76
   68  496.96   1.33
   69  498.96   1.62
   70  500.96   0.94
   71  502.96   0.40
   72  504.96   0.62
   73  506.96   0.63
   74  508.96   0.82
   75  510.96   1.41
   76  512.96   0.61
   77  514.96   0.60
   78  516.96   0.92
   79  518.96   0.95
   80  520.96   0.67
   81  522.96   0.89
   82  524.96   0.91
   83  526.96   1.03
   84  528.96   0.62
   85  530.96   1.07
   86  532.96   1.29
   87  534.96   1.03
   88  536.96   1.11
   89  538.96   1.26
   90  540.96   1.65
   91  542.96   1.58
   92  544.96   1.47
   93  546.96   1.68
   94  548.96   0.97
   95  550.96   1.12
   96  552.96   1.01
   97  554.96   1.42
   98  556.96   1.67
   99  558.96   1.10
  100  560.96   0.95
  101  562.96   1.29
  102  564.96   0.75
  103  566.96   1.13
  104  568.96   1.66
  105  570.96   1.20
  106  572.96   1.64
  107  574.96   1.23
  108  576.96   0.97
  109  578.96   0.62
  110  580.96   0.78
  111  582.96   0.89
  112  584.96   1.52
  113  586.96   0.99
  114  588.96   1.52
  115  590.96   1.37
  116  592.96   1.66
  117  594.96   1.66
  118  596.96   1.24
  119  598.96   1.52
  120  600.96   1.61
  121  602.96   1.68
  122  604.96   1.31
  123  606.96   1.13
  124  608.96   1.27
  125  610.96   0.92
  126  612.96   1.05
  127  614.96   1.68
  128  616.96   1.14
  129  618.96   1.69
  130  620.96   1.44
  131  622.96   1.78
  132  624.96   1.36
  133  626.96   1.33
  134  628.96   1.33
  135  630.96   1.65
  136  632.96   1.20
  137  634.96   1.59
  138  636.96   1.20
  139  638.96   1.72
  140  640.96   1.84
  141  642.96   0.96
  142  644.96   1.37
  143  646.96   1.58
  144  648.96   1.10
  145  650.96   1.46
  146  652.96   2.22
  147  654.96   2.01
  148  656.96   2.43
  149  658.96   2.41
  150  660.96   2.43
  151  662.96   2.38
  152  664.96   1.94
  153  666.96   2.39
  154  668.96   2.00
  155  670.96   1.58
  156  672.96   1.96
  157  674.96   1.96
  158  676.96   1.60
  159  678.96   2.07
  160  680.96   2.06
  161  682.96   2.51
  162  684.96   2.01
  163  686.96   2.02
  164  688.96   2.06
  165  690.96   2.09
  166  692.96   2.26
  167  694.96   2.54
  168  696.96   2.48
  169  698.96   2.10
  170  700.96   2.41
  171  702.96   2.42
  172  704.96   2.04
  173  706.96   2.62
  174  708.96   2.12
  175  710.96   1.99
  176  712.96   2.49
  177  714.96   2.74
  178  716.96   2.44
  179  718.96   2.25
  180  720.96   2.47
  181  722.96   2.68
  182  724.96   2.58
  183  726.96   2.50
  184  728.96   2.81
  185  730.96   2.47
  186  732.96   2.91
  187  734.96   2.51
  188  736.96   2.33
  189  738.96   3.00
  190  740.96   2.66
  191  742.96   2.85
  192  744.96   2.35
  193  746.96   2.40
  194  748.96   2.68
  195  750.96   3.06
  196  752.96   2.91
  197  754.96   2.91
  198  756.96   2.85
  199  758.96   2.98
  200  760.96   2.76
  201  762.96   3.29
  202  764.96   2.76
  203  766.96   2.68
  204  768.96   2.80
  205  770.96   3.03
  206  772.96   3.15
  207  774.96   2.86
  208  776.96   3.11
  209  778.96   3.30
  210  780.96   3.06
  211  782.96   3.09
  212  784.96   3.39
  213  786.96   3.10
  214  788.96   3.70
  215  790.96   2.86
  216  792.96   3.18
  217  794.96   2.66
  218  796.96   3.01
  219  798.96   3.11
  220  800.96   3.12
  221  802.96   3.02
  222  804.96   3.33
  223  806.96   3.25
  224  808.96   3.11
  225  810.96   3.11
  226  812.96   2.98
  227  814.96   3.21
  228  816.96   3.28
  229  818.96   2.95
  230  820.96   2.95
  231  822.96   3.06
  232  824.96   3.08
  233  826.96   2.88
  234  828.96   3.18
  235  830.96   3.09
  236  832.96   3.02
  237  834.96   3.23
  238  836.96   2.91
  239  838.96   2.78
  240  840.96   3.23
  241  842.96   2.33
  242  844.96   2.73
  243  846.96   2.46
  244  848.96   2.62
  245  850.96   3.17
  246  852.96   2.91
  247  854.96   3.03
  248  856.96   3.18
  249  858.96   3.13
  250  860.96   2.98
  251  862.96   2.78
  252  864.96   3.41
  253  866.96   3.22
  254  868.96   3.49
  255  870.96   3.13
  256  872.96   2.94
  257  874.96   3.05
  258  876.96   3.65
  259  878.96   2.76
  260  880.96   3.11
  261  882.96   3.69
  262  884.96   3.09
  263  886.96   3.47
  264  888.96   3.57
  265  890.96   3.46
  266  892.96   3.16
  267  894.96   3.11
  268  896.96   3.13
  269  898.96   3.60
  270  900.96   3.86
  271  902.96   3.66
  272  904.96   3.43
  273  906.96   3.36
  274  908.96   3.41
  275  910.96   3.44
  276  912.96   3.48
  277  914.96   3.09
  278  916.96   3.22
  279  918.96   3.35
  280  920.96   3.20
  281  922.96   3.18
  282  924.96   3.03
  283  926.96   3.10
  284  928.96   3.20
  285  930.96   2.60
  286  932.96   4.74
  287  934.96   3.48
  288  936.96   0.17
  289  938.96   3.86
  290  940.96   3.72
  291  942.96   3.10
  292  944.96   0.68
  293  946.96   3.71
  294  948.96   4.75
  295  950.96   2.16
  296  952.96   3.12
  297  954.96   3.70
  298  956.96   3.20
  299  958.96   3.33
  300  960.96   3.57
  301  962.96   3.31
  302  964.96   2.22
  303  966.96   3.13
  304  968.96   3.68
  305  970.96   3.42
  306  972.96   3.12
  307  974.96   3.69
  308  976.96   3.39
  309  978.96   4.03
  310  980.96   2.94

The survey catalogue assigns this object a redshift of 0.636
